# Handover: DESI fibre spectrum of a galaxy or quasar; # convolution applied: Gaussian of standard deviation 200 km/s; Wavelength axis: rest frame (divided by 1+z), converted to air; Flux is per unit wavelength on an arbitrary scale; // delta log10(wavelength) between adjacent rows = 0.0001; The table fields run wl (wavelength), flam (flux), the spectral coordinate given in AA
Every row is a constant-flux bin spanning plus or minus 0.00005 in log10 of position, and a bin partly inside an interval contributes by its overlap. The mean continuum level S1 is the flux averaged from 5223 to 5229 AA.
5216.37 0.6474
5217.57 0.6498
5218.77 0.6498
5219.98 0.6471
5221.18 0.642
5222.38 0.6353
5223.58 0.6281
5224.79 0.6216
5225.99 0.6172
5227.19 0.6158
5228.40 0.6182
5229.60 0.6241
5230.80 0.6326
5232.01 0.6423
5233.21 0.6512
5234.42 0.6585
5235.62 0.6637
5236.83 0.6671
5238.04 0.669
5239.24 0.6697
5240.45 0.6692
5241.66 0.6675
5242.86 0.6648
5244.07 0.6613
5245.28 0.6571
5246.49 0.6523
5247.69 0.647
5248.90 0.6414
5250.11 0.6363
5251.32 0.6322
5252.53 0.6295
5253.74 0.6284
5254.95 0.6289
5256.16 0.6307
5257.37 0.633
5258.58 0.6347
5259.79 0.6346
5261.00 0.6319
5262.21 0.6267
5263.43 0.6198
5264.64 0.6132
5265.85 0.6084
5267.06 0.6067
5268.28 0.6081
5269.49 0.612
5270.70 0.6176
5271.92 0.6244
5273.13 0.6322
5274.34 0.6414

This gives 0.62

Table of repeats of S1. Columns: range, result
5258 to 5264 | 0.629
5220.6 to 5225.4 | 0.632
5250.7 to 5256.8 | 0.63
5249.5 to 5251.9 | 0.634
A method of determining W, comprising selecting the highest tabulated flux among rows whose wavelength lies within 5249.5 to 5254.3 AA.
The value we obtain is 0.6363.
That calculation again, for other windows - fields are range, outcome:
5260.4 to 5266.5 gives 0.6319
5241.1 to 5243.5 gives 0.6675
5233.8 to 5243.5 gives 0.6697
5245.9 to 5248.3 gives 0.6523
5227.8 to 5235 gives 0.6585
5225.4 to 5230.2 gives 0.6241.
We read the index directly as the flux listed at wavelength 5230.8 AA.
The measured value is 0.6326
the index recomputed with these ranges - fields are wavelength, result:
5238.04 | 0.669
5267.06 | 0.6067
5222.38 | 0.6353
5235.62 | 0.6637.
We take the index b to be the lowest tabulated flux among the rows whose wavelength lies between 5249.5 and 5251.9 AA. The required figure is 0.6322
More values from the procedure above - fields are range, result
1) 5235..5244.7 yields 0.6613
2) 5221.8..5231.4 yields 0.6158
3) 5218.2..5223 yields 0.6353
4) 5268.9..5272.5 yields 0.612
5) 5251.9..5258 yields 0.6284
